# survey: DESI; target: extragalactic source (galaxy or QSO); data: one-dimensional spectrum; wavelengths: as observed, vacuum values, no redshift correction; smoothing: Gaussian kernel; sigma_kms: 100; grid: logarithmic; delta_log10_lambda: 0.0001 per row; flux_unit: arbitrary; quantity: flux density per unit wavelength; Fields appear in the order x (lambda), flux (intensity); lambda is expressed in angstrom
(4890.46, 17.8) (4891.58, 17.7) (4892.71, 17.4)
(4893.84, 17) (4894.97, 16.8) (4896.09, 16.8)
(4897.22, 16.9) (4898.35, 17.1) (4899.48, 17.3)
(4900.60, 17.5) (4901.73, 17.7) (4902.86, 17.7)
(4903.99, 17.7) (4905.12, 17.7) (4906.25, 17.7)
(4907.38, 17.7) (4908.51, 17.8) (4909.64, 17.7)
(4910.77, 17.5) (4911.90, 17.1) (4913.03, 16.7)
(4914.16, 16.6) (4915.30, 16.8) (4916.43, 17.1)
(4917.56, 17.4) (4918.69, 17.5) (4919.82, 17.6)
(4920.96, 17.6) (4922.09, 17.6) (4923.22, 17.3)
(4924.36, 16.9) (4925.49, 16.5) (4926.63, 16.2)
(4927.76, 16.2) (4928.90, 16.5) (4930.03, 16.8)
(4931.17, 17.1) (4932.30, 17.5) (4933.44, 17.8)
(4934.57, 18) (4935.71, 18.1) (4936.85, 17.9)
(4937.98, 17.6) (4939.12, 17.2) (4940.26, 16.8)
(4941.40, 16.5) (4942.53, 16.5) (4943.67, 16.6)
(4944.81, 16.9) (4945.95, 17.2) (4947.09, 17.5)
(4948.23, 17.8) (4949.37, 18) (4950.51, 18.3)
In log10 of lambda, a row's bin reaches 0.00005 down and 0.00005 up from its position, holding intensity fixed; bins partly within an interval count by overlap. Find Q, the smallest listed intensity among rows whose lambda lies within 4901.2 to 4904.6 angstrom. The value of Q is 17.7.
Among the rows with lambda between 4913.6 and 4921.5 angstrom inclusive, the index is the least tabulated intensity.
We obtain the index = 16.6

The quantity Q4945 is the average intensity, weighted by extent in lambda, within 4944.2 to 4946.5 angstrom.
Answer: 17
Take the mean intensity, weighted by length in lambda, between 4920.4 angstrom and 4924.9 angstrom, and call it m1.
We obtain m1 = 17.4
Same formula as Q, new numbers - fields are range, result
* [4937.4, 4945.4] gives 16.5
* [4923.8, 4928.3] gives 16.2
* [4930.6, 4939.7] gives 17.1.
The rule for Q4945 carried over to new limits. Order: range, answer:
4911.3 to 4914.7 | 16.8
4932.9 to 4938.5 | 17.9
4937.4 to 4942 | 17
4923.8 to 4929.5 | 16.5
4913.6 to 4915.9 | 16.7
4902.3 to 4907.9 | 17.7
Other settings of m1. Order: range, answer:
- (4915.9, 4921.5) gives 17.4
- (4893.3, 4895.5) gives 16.9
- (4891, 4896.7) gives 17.1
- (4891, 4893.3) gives 17.5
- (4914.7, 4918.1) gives 17.1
